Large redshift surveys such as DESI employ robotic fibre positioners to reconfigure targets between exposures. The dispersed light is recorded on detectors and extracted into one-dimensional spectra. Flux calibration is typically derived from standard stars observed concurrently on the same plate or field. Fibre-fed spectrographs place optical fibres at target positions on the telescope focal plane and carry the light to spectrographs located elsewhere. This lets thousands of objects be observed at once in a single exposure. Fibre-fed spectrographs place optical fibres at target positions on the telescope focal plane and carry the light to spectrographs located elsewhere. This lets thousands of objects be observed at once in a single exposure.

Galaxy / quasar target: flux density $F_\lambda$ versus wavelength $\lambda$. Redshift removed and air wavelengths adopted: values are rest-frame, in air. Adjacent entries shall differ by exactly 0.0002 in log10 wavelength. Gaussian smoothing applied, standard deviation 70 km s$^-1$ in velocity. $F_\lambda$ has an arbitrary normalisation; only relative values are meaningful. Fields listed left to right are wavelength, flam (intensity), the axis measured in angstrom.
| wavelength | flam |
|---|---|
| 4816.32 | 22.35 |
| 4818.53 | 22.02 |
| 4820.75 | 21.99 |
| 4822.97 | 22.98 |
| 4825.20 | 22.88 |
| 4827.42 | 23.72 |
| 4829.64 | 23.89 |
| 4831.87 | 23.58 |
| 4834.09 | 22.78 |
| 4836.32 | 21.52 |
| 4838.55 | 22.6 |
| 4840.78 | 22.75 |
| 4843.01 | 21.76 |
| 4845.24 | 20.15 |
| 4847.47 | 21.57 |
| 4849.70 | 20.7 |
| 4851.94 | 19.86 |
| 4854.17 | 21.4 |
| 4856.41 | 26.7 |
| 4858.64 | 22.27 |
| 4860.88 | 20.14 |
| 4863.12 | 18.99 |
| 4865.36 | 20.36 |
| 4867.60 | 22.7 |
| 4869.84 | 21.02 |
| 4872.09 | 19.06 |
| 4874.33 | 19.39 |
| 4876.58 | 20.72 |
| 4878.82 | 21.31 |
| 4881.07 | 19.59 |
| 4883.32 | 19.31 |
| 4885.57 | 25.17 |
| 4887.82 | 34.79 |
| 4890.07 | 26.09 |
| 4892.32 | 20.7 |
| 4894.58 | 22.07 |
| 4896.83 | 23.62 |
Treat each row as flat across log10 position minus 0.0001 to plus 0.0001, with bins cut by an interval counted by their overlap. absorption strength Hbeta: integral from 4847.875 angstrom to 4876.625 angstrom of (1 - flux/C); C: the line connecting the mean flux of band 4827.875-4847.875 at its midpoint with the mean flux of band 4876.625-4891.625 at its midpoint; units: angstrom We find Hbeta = 2.7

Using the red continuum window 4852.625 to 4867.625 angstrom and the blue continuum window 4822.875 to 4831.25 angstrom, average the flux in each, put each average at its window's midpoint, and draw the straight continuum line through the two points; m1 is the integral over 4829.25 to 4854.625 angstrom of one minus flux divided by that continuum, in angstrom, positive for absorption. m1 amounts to 0.9 angstrom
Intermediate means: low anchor 23.4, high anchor 21.7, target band 21.8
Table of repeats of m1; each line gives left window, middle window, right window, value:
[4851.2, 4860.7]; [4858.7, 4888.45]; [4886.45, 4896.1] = 3.2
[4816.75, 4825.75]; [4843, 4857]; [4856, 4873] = 0.0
